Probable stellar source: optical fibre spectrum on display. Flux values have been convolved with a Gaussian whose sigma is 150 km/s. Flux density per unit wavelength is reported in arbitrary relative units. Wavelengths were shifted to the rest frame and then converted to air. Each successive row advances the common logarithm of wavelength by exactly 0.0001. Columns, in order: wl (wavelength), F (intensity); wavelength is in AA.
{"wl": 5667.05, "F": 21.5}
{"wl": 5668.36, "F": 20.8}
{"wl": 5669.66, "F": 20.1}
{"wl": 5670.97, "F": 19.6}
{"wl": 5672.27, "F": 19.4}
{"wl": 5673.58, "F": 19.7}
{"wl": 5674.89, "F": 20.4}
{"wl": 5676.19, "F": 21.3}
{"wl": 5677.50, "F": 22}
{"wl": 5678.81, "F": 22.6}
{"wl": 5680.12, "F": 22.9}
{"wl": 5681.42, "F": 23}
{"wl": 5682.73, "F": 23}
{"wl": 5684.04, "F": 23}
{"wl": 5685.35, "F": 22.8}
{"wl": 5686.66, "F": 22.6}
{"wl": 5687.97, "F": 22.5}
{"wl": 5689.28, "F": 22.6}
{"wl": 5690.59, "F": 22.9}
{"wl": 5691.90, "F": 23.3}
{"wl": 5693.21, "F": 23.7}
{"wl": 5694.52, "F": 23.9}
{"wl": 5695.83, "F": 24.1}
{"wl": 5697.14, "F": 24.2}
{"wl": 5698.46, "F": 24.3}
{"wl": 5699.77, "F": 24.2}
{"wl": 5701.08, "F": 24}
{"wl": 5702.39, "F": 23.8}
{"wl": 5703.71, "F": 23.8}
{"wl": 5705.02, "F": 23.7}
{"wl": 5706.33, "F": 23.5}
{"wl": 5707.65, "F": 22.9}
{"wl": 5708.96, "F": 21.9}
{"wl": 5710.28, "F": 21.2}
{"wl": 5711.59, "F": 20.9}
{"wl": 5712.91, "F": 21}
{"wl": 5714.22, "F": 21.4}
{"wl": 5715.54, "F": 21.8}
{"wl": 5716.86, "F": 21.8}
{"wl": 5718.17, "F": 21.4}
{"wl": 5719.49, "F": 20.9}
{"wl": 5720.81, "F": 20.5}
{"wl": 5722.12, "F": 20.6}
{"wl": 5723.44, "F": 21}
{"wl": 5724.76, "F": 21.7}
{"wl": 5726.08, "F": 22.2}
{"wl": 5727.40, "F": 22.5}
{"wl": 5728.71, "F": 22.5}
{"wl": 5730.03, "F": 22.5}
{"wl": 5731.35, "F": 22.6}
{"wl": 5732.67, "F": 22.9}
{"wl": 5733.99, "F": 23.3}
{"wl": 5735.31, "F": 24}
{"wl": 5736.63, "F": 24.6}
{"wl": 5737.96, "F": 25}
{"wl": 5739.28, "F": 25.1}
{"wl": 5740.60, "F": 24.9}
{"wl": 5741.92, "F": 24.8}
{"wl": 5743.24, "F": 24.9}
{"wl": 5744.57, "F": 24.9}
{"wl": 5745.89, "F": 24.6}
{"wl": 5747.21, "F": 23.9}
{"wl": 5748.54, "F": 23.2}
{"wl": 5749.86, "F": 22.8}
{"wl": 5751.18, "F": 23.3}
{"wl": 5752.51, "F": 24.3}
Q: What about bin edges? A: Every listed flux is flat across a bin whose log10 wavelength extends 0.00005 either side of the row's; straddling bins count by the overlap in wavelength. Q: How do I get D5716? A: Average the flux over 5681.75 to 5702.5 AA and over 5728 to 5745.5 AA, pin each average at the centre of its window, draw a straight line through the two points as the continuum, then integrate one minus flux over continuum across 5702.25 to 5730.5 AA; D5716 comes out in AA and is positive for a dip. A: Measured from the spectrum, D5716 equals 2.1 AA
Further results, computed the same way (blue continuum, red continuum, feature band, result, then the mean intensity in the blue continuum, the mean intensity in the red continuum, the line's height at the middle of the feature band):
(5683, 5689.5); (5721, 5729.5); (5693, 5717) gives -0.8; 22.7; 21.7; 22.2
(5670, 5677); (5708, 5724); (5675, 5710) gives -4.2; 20.1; 21.2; 20.6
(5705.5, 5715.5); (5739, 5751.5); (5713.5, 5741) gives 0.6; 21.9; 24.3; 23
